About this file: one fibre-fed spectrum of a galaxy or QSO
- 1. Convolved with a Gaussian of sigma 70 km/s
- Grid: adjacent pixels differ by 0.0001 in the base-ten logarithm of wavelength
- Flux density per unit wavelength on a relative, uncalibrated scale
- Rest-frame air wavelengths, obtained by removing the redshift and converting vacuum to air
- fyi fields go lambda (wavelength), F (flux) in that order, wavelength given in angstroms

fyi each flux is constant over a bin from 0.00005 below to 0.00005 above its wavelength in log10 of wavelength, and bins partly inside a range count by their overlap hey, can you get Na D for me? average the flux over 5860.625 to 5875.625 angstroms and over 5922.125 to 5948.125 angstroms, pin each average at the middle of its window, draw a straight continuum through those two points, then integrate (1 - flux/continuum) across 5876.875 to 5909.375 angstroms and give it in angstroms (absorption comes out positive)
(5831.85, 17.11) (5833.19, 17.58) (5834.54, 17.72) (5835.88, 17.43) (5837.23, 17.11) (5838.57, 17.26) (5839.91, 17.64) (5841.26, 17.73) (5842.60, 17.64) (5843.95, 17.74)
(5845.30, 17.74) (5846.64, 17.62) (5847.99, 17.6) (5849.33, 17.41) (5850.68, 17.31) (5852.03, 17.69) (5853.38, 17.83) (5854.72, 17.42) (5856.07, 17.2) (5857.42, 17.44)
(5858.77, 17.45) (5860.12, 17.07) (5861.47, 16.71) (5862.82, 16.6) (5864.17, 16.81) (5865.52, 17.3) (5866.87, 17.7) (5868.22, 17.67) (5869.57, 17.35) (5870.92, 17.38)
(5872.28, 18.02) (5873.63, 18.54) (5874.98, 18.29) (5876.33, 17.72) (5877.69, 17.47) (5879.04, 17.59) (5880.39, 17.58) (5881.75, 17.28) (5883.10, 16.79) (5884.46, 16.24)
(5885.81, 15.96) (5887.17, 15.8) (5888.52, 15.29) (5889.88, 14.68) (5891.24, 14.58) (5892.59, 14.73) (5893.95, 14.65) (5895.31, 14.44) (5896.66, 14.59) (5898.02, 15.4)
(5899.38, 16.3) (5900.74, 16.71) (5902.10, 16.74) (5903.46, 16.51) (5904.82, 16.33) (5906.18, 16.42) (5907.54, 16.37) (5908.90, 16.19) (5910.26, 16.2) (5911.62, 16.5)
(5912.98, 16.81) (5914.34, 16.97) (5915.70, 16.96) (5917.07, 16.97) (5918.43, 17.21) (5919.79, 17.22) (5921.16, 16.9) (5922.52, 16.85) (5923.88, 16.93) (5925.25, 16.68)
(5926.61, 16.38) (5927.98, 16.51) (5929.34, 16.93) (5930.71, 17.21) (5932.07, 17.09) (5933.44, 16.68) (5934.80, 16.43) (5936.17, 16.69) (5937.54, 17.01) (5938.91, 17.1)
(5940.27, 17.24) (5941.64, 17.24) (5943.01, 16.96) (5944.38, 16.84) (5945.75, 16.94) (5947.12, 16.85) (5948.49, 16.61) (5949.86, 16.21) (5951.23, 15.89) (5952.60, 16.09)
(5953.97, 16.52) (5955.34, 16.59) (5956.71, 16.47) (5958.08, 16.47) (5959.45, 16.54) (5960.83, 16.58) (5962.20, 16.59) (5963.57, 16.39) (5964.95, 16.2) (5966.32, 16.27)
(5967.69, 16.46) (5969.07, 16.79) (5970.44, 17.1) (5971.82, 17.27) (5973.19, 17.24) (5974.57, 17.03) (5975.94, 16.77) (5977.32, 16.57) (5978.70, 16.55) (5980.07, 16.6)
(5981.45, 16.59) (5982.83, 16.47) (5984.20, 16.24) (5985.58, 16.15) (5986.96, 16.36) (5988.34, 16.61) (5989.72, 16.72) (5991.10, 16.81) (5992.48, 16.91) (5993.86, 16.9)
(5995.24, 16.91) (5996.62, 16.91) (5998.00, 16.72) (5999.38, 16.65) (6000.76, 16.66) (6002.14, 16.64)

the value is 2.30 angstroms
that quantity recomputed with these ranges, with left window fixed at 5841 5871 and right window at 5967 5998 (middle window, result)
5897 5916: 0.80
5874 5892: 0.71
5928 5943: 0.03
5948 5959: 0.34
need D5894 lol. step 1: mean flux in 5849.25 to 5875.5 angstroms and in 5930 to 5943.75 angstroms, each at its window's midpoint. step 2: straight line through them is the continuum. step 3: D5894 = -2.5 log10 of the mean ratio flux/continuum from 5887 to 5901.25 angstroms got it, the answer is 0.14 mag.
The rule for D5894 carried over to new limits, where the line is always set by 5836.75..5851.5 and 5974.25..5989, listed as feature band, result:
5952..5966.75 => 0.02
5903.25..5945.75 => 0.01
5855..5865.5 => 0.02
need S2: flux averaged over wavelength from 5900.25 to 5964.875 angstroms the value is 16.7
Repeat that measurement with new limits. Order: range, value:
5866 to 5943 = 16.6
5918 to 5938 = 16.8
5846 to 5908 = 16.7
